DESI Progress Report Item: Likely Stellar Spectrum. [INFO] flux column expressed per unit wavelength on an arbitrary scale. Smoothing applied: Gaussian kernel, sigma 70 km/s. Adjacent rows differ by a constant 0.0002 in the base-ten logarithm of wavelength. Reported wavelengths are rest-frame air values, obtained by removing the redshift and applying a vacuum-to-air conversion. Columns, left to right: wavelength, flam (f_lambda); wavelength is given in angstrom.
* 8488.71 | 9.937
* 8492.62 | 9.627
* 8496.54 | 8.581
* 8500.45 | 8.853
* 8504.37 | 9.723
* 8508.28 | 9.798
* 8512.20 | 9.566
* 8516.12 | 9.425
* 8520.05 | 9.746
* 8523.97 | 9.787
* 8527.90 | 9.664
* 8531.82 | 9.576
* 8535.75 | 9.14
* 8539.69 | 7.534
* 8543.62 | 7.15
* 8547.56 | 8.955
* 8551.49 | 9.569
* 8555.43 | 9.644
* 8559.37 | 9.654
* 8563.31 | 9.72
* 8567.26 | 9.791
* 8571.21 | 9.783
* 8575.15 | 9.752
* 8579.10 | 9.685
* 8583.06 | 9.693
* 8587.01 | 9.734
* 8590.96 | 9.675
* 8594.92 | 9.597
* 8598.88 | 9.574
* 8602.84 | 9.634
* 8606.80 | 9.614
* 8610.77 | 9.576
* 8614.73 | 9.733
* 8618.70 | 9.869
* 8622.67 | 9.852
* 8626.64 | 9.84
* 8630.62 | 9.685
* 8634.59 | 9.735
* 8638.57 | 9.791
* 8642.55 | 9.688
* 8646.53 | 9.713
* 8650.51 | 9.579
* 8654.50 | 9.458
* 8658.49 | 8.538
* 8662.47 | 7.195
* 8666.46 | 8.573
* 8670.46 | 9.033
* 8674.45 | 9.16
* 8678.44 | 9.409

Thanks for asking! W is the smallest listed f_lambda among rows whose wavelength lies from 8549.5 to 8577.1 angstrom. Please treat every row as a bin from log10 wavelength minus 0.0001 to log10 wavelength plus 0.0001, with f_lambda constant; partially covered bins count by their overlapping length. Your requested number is 9.569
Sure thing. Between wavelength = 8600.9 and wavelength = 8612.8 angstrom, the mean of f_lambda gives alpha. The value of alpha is 9.61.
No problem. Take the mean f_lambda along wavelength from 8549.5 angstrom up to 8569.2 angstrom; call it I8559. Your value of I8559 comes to 9.68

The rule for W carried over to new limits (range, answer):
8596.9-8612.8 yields 9.574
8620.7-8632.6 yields 9.685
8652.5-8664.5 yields 7.195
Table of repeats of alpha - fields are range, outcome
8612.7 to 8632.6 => 9.8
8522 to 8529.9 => 9.74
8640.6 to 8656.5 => 9.61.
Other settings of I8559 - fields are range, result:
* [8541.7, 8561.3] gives 9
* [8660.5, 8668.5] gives 7.88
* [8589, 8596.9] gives 9.63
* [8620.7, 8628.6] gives 9.85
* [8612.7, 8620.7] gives 9.81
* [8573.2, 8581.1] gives 9.71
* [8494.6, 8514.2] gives 9.31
